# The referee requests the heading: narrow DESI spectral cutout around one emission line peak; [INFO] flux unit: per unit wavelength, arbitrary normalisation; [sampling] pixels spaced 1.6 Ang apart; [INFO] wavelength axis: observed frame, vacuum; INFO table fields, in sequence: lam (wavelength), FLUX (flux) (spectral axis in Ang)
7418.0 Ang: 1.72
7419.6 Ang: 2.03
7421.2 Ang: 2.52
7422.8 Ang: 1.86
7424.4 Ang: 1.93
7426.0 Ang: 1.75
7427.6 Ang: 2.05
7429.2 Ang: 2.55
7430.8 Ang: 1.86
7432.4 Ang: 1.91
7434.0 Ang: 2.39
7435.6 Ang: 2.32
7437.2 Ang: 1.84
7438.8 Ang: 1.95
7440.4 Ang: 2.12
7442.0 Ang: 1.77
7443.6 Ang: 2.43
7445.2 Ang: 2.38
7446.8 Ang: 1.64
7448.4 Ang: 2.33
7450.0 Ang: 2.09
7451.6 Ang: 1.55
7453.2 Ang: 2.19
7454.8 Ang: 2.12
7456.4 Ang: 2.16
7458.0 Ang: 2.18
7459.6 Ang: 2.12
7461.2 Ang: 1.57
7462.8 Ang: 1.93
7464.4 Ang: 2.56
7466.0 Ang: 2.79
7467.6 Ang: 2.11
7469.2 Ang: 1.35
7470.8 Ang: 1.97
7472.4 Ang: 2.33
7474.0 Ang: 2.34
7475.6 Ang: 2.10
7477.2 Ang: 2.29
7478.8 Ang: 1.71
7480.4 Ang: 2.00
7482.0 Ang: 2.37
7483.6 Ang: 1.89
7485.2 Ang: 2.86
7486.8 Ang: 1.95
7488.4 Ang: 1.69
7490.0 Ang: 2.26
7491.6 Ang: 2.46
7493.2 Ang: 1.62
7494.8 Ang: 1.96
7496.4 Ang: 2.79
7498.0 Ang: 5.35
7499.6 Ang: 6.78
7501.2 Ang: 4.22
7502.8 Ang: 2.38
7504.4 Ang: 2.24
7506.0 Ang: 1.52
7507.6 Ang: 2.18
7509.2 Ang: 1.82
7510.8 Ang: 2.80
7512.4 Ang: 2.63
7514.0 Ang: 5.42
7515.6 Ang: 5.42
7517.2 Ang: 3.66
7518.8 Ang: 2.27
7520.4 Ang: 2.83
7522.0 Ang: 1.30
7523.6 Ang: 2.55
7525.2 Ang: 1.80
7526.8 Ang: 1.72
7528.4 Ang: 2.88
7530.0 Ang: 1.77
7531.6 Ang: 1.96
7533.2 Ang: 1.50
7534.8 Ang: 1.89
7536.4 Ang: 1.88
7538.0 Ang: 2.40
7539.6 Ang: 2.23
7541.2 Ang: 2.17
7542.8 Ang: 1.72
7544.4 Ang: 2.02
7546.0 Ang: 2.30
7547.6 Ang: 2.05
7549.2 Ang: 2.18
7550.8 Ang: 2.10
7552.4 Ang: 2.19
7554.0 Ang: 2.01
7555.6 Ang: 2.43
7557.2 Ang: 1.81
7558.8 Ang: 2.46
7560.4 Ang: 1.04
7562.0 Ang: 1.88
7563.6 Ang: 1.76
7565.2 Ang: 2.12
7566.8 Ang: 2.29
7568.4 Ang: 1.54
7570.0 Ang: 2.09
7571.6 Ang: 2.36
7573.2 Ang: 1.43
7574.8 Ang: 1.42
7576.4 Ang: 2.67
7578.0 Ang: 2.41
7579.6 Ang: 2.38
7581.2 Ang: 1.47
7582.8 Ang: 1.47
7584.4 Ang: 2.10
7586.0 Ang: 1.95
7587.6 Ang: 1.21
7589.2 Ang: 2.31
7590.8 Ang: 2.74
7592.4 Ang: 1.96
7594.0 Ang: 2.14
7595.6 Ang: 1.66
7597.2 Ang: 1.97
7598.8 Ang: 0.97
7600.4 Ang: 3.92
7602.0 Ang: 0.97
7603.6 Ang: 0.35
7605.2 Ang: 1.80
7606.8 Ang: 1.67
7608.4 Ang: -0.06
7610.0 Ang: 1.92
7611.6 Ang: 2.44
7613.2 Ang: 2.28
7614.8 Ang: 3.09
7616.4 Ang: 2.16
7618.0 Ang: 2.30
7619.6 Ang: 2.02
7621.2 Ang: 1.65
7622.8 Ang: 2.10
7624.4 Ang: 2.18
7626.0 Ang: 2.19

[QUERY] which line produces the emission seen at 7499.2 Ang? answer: [S II] 6716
